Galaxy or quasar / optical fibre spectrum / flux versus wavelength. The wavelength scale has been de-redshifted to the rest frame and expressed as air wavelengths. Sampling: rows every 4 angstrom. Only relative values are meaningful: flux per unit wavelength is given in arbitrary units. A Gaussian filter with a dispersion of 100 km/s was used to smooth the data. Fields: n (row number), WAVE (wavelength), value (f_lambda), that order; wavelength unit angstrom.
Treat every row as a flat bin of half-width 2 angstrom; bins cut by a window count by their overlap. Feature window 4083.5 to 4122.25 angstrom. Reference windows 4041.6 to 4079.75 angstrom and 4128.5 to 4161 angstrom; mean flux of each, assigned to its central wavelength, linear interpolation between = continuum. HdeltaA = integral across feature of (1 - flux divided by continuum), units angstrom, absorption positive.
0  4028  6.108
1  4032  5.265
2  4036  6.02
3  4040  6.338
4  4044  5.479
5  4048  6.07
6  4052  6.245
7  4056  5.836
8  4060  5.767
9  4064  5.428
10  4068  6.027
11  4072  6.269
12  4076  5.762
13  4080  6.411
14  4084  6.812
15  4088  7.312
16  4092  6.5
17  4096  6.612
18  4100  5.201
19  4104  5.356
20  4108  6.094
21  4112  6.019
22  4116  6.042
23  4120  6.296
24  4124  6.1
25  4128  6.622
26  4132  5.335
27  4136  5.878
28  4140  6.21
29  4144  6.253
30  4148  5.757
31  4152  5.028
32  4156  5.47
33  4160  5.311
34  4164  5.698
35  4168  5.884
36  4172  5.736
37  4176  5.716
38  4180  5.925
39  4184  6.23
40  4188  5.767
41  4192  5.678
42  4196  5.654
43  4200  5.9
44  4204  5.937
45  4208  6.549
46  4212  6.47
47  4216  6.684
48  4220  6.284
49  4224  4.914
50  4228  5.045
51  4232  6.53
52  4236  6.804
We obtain -2.6 angstrom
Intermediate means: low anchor 5.91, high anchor 5.71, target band 6.2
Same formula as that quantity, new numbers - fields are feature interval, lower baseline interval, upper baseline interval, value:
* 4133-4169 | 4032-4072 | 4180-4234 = 1.4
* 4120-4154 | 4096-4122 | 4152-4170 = -1.3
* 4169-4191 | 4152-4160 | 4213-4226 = -1.1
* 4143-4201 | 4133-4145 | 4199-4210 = 3.5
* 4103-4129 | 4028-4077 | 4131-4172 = -1.4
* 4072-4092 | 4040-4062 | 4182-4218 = -1.9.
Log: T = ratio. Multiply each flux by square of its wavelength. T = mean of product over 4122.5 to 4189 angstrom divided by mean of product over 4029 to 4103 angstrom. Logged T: 1.00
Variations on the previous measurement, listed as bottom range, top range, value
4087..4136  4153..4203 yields 0.97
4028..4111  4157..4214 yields 1.03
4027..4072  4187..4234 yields 1.09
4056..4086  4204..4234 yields 1.07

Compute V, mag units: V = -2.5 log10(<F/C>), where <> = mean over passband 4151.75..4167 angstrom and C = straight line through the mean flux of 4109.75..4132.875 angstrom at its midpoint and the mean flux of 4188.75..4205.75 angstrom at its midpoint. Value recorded 0.09 mag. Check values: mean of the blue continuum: 6.1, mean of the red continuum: 5.79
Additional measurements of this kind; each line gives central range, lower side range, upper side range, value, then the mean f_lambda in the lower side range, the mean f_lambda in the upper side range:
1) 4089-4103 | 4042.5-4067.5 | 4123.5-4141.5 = -0.04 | 5.82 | 6.02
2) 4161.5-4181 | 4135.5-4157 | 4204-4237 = 0.02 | 5.77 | 6.13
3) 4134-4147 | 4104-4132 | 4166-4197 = -0.02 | 6.07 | 5.83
